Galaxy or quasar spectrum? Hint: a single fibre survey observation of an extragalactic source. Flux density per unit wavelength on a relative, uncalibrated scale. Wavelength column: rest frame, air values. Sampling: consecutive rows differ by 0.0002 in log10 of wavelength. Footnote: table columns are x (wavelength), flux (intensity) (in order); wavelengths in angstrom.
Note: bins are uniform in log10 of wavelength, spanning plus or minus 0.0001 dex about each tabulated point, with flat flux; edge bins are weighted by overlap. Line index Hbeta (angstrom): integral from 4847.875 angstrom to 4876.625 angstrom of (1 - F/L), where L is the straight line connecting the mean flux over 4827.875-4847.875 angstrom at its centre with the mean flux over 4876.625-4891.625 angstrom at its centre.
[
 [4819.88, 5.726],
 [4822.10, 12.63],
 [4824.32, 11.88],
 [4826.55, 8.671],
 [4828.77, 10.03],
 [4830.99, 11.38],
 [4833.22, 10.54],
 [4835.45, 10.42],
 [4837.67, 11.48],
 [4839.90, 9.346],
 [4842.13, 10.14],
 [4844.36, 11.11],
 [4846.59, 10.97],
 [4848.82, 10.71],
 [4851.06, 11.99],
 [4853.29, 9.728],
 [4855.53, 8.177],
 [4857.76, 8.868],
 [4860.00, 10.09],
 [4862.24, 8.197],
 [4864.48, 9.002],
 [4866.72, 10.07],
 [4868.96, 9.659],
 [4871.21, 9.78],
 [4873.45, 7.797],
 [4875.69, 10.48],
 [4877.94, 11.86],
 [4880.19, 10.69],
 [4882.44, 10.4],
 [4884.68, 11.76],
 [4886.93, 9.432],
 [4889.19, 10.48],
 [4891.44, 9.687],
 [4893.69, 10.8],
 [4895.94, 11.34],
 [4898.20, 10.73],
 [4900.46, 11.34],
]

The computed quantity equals 2.9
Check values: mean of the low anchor 10.6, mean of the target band 9.57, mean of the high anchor 10.7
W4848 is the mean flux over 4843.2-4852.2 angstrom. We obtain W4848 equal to 11.2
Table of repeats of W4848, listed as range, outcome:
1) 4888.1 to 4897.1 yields 10.6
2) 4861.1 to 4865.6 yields 8.6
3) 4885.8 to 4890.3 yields 9.94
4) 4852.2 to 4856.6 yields 8.95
